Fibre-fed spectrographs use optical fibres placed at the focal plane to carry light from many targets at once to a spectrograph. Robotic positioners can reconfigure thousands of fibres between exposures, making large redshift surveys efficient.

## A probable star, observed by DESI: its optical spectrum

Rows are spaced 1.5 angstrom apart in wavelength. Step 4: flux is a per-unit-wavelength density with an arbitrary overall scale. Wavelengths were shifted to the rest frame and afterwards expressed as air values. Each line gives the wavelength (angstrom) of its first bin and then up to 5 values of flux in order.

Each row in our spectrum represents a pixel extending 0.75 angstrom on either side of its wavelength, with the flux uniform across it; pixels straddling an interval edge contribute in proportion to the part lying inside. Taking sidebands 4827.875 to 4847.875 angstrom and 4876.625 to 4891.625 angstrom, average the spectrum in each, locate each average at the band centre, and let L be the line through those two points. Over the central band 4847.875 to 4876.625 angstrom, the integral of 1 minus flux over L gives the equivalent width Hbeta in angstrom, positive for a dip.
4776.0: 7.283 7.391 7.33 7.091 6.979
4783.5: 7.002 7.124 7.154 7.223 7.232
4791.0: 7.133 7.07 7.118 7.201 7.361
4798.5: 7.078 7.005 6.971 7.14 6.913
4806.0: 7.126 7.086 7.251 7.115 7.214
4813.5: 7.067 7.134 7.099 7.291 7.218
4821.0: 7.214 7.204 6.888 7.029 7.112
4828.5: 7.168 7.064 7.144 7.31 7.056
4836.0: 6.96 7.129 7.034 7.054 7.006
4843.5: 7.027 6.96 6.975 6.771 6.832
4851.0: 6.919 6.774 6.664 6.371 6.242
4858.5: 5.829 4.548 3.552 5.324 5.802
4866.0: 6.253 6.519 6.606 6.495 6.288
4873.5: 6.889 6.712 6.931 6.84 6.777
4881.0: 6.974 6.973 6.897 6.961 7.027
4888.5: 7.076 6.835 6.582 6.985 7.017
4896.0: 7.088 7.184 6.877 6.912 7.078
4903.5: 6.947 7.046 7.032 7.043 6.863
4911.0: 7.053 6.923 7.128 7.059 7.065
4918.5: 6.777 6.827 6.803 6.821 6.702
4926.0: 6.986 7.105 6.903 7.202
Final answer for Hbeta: 3.3 angstrom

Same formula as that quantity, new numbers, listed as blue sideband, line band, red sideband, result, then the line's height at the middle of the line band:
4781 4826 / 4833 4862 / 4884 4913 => 2.0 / 7.05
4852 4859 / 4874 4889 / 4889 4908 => -0.4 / 6.74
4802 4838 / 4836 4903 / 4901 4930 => 3.8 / 7.04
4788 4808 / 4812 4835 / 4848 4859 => -0.9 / 6.86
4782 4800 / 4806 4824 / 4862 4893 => -0.4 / 7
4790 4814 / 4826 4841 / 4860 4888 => -0.7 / 6.8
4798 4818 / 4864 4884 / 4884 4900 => 1.0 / 6.99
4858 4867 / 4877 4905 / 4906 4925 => -3.7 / 6.15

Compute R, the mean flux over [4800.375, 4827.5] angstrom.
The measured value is 7.11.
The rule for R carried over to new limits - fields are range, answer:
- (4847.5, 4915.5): 6.64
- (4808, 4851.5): 7.08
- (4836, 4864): 6.4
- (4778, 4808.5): 7.12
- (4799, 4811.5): 7.08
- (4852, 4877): 6.09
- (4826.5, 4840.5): 7.11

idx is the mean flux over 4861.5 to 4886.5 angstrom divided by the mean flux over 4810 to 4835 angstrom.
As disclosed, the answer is 0.91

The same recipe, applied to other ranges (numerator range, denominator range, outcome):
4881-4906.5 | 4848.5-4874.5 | 1.14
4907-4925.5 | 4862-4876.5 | 1.10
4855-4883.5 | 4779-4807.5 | 0.87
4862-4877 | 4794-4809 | 0.89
